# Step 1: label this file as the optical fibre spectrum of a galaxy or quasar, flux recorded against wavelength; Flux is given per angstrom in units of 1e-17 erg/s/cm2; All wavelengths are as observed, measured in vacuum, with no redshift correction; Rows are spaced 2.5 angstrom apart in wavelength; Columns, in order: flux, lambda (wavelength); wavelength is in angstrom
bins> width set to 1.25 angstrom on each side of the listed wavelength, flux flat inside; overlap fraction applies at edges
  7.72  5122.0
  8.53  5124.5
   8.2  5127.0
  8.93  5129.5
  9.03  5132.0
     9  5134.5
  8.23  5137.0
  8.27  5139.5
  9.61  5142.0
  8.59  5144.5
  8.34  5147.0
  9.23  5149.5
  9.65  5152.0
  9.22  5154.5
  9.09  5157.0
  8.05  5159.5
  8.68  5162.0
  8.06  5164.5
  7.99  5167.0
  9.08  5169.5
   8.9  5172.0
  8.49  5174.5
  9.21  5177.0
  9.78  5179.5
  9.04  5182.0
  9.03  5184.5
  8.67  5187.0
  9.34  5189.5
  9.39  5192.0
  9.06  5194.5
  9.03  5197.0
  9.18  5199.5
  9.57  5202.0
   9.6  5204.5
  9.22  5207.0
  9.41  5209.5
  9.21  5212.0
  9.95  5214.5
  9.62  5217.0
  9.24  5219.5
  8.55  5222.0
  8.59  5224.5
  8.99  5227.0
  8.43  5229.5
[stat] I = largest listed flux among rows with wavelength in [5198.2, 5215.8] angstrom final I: 9.95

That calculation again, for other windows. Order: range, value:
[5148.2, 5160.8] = 9.65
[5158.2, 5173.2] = 9.08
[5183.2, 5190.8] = 9.34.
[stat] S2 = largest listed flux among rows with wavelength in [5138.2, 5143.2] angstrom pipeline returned 9.61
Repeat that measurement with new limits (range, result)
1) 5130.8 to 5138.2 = 9.03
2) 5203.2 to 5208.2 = 9.6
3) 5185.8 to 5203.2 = 9.57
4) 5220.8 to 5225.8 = 8.59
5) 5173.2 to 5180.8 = 9.78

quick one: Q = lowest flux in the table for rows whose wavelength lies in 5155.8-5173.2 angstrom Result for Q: 7.99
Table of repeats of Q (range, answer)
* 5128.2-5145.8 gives 8.23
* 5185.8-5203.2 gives 8.67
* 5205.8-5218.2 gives 9.21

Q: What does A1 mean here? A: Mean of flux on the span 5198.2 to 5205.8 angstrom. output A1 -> 9.45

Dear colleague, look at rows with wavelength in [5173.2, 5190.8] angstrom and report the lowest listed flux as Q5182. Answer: 8.49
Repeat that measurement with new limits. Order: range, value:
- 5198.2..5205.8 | 9.18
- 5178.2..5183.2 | 9.04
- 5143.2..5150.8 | 8.34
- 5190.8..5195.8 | 9.06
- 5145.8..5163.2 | 8.05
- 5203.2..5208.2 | 9.22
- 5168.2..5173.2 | 8.9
